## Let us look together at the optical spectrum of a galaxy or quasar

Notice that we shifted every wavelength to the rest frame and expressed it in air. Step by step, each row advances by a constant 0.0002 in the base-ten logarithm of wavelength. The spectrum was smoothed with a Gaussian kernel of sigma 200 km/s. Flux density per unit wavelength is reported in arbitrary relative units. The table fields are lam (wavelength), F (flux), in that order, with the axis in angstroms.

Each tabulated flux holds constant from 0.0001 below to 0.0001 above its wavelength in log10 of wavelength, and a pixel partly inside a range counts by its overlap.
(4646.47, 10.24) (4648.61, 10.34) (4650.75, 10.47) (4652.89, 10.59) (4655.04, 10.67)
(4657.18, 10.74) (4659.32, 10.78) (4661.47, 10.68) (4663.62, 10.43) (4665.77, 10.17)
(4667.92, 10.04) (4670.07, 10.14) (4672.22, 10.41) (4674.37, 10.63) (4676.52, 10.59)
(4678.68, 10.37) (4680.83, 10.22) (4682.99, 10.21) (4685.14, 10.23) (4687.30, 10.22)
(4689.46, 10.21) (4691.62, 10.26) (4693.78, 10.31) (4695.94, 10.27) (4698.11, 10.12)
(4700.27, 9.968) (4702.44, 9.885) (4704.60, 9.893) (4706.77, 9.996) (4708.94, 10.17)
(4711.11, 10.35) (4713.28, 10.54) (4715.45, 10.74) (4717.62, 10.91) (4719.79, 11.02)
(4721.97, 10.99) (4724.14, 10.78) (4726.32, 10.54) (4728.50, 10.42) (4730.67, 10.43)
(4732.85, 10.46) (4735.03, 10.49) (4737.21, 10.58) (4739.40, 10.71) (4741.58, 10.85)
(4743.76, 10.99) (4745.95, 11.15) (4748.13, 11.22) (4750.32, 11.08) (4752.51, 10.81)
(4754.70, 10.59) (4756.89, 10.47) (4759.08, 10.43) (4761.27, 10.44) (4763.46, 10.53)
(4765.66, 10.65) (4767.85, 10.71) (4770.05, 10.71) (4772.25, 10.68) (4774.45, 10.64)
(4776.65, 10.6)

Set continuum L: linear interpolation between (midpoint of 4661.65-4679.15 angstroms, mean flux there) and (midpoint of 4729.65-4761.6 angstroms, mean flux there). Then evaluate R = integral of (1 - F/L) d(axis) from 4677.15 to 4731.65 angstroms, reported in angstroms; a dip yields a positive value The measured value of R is 0.8 angstroms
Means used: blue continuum 10.4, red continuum 10.7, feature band 10.4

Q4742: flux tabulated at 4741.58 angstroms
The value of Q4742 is 10.85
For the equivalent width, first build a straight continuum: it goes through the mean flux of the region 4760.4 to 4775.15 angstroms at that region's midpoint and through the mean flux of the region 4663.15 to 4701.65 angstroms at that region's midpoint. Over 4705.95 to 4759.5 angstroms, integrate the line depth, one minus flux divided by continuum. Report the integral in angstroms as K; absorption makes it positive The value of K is -1.0 angstroms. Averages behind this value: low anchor 10.3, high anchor 10.6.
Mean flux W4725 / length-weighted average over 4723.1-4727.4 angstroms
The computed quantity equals 10.6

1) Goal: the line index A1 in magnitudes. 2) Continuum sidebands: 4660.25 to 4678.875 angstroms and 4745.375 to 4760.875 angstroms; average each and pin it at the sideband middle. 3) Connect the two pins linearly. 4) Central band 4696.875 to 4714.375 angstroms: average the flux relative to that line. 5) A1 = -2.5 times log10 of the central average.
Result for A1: 0.05 mag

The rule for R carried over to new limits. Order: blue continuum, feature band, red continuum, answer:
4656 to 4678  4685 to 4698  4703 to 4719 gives 0.21 angstroms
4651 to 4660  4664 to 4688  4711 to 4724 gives 0.93 angstroms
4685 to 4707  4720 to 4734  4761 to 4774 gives -0.39 angstroms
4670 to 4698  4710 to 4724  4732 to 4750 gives -0.20 angstroms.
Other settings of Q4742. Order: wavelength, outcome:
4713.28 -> 10.54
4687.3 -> 10.22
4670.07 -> 10.14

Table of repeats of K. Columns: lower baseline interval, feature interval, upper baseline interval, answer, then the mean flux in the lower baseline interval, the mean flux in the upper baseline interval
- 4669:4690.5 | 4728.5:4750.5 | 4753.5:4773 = -0.5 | 10.3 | 10.6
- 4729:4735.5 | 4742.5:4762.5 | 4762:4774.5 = -0.4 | 10.5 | 10.6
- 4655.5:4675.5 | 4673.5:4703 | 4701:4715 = 0.1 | 10.5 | 10.2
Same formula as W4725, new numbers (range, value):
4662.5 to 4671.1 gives 10.2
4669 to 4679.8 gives 10.4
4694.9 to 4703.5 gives 10.1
